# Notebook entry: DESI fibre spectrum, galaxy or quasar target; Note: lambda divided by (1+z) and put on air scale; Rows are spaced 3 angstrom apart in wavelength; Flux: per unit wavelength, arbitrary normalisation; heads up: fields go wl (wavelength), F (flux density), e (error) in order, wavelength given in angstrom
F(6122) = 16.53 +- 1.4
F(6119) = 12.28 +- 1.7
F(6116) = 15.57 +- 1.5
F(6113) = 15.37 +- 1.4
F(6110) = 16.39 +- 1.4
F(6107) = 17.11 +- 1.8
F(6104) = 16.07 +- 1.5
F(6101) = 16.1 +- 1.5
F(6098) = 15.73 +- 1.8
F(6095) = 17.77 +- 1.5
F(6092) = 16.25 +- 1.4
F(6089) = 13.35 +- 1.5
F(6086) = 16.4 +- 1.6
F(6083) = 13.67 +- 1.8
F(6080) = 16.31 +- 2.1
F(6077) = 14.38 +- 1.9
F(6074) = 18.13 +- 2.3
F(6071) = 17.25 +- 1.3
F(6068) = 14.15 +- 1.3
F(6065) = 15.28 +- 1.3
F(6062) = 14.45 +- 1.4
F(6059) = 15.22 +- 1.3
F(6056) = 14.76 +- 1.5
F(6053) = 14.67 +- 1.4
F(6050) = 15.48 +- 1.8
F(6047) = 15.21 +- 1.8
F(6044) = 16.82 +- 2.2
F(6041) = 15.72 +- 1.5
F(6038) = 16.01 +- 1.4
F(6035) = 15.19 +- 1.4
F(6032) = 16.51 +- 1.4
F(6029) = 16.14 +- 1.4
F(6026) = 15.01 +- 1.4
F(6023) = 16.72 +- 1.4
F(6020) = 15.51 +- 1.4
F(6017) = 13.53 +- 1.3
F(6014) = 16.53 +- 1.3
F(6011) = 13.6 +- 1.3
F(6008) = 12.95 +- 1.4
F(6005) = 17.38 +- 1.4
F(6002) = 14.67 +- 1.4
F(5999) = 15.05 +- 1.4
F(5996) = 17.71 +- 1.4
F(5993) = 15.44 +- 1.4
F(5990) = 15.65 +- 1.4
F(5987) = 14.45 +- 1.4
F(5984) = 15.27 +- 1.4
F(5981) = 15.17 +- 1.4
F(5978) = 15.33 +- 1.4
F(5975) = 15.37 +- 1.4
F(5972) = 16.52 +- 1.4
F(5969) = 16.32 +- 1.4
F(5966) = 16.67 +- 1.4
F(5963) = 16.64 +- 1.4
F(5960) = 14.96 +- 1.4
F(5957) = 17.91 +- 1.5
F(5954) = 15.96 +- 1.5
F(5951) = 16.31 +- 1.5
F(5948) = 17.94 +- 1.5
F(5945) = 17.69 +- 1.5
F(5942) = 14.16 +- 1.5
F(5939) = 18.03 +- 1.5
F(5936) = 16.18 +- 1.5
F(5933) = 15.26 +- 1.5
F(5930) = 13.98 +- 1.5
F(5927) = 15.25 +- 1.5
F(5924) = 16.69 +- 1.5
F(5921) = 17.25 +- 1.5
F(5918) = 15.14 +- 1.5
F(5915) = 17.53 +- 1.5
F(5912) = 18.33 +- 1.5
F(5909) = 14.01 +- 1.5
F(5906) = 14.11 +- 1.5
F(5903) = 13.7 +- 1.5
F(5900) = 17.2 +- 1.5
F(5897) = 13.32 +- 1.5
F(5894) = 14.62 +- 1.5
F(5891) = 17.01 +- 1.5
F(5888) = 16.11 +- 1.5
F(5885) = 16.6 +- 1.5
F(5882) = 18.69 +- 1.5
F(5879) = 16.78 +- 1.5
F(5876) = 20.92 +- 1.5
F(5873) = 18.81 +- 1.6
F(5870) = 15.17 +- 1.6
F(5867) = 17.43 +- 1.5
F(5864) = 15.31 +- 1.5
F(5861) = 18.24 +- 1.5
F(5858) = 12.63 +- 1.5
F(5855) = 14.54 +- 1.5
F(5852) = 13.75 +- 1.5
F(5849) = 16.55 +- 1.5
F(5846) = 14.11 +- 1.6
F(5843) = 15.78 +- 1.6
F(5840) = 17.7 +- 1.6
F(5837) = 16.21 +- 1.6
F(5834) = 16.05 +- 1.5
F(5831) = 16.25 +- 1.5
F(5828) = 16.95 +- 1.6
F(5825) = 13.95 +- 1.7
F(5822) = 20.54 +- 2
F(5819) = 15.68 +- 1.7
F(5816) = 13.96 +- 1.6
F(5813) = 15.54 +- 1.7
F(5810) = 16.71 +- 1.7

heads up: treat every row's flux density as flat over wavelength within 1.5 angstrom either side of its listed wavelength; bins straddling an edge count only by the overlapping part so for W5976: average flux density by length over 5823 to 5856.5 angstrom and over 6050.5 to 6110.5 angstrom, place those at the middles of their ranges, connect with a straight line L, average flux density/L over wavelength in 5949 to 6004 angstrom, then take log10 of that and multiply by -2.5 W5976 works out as -0.01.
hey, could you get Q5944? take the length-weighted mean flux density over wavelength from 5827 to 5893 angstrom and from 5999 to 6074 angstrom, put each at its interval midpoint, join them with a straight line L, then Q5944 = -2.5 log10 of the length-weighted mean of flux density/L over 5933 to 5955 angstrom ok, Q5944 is -0.04 mag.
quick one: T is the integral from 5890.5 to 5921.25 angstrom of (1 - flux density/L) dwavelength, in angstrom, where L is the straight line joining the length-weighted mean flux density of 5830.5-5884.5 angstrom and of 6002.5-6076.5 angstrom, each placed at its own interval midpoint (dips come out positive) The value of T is 1.1 angstrom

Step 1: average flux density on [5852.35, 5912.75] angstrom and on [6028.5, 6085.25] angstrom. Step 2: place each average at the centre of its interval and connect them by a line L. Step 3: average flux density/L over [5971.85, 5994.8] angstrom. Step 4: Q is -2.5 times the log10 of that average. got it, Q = 0.03 mag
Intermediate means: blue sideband 16.1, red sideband 15.5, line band 15.4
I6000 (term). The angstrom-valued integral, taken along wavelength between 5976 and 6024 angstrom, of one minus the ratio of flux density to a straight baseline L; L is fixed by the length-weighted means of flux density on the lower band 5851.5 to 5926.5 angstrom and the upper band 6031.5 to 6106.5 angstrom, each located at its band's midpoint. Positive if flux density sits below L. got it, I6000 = 1.7 angstrom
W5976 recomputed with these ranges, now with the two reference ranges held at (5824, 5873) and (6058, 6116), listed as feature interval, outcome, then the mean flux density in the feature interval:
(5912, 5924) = -0.07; 16.9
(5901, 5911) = 0.10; 14.3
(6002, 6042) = 0.02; 15.4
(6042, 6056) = 0.02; 15.5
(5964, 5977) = -0.03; 16.2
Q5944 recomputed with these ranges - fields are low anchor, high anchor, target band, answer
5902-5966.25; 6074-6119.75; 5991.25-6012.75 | 0.04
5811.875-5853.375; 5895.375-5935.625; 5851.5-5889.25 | -0.06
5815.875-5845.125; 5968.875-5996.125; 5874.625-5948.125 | -0.02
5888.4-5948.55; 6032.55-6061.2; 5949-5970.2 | -0.05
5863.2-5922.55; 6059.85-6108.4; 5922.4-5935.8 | 0.06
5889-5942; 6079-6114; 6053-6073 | 0.04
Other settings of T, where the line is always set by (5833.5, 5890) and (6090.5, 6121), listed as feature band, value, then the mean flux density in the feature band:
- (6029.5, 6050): 0.2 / 15.9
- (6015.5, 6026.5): 0.6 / 15.2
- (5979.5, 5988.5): 0.7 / 15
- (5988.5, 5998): -0.1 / 16.2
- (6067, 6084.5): 0.3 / 15.7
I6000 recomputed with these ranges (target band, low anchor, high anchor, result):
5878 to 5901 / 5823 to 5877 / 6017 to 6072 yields -0.38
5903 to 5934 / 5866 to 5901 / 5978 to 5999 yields 1.45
